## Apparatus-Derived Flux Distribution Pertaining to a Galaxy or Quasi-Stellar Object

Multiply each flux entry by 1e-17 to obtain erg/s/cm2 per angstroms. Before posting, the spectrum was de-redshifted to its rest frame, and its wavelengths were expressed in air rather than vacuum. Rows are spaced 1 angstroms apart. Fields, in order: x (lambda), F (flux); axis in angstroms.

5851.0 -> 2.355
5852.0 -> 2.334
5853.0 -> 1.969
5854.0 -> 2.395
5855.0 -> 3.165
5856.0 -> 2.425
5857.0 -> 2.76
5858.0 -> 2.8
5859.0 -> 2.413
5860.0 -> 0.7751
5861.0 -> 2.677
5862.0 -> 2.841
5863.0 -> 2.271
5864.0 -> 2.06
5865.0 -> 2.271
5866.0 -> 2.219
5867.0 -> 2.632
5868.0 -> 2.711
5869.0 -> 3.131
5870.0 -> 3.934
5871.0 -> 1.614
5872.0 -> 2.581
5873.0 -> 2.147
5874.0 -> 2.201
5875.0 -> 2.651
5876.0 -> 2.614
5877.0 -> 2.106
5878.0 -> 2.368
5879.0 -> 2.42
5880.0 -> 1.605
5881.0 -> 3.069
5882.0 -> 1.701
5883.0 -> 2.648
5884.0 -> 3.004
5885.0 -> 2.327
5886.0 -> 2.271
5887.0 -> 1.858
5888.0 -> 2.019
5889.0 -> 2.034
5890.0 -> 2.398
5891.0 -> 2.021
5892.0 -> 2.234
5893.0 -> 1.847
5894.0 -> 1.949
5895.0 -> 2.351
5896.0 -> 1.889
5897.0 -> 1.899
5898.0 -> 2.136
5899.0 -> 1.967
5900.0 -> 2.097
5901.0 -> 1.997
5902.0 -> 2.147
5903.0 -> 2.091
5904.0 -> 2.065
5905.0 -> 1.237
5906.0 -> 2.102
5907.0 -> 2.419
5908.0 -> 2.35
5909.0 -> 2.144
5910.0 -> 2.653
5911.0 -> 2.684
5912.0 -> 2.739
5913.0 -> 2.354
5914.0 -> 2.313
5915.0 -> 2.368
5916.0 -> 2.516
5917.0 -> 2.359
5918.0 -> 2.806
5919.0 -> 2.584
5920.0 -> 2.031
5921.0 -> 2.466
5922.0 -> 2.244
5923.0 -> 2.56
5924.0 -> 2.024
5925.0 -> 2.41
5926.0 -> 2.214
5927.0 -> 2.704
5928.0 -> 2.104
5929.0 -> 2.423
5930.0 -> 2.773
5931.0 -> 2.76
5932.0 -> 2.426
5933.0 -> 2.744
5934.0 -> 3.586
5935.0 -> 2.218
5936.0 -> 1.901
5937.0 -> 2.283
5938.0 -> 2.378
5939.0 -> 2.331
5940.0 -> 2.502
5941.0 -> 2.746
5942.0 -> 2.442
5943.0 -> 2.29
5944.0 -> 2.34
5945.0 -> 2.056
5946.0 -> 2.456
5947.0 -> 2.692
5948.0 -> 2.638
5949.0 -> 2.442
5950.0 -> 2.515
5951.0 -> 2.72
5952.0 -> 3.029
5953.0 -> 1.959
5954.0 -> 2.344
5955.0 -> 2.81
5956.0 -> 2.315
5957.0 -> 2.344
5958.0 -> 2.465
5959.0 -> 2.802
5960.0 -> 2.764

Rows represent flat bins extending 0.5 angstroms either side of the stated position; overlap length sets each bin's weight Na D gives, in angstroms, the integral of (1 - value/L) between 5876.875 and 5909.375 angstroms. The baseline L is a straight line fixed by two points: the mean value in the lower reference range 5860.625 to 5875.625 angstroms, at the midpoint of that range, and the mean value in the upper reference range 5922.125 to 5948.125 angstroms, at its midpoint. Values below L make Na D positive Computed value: 4.64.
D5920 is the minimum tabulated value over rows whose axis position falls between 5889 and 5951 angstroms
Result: 1.237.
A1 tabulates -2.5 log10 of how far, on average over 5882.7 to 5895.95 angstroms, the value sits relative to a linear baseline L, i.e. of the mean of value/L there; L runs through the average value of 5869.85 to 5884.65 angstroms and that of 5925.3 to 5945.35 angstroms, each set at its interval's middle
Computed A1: 0.098 mag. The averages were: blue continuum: 2.41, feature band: 2.21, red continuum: 2.46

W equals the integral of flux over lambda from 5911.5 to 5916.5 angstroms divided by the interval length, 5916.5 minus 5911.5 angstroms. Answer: 2.46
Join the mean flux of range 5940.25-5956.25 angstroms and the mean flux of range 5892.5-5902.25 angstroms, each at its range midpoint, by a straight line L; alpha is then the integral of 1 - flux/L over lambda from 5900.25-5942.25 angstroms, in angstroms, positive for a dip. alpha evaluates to -2.62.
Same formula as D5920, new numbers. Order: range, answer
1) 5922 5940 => 1.901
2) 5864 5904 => 1.605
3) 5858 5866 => 0.7751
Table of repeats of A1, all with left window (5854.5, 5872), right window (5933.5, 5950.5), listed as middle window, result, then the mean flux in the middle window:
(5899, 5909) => 0.206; 2.06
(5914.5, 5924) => 0.027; 2.42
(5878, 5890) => 0.101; 2.28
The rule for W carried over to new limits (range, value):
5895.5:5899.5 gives 1.97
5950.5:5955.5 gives 2.57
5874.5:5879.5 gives 2.43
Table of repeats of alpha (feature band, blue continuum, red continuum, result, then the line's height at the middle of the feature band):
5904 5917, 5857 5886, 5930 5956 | 0.81 angstroms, 2.47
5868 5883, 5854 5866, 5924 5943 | -0.25 angstroms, 2.41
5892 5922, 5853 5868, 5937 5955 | 2.61 angstroms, 2.44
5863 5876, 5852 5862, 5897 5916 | -0.87 angstroms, 2.35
